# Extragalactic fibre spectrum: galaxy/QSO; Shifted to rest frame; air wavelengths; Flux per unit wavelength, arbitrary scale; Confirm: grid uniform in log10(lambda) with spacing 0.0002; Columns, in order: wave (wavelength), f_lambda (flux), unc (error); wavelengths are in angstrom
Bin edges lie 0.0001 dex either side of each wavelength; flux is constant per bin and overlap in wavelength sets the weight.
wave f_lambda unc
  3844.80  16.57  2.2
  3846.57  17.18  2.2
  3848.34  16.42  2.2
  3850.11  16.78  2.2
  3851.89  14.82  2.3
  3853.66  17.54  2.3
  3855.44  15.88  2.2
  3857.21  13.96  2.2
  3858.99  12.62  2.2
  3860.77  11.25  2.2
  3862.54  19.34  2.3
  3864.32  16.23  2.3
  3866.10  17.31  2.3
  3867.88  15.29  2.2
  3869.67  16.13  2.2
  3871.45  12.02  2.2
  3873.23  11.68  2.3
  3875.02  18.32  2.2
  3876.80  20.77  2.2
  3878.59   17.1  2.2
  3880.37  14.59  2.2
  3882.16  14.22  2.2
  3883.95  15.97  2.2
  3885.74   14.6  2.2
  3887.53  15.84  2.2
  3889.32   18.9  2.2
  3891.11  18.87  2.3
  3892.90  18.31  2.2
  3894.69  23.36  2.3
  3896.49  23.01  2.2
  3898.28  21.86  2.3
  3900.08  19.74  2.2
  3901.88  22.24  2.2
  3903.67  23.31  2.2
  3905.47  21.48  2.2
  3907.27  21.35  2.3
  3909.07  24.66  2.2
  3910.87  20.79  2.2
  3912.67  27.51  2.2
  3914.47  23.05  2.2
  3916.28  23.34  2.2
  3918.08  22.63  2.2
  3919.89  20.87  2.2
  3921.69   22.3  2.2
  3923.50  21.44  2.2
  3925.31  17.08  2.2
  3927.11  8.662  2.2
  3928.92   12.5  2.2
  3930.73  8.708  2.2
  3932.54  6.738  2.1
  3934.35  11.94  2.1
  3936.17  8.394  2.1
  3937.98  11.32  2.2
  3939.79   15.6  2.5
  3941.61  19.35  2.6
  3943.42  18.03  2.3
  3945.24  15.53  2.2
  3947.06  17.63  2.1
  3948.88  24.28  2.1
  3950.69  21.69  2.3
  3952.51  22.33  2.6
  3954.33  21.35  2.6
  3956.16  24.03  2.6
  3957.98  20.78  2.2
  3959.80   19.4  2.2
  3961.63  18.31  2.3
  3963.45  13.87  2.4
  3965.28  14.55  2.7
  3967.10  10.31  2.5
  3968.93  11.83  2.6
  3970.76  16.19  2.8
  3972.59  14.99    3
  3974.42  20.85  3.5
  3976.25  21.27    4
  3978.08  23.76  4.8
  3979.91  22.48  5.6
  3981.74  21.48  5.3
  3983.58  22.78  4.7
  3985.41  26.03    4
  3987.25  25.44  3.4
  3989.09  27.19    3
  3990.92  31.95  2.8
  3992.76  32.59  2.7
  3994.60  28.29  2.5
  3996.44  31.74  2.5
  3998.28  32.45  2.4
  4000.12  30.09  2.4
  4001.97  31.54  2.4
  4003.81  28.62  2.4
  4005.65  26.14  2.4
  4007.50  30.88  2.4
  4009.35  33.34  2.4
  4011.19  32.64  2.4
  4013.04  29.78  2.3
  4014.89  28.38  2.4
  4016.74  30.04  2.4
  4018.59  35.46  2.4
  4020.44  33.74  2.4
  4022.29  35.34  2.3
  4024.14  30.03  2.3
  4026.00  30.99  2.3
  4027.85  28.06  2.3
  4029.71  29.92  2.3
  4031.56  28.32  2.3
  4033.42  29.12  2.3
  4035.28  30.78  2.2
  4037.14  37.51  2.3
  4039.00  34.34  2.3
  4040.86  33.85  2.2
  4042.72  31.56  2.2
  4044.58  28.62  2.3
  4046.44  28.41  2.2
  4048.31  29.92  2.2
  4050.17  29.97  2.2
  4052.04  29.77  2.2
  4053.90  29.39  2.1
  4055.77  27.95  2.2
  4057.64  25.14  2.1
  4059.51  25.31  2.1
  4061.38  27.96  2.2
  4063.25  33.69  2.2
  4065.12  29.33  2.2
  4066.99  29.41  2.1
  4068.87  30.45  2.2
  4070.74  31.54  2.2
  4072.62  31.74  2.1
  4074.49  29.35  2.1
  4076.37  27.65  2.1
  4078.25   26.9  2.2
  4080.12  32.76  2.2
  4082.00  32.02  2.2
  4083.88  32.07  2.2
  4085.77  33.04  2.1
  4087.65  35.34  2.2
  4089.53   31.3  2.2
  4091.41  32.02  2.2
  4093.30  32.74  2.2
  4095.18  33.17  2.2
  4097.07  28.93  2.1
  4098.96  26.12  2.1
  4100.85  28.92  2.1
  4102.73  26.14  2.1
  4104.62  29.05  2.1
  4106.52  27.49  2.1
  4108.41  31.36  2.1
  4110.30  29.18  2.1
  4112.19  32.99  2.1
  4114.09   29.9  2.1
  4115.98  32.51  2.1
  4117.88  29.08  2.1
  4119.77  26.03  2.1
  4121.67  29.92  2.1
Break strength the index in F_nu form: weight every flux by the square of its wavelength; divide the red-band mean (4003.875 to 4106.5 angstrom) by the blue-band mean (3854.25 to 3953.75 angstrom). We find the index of 1.86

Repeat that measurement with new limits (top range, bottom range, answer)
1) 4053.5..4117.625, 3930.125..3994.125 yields 1.67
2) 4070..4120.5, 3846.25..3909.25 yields 1.93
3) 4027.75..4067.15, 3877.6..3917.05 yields 1.60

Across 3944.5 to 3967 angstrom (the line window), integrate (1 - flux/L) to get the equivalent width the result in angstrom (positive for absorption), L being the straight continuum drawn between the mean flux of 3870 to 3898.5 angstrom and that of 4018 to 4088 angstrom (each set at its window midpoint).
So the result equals 3.7 angstrom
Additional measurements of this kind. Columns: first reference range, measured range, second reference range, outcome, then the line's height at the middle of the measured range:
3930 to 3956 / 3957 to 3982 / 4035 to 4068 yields 2.4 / 19.6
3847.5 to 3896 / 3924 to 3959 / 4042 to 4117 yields 8.1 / 20.9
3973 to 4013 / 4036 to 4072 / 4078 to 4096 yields 0.5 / 30.7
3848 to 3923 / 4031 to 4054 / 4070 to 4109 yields -2.7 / 27.7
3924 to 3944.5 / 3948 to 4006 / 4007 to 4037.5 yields -3.5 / 21.8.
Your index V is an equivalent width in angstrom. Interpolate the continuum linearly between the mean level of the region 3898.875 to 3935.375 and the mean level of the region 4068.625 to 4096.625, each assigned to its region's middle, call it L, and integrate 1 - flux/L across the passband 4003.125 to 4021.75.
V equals -3.4 angstrom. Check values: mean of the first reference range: 19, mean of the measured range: 31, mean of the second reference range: 31.5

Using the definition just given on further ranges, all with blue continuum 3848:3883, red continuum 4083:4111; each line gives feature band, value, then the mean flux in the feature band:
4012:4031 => -4.10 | 31.1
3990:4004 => -4.07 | 31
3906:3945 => 3.70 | 17.4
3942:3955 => 0.55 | 20.1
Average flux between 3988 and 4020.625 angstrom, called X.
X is 30.7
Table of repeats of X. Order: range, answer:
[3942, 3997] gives 21.3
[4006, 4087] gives 30.6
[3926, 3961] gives 16.3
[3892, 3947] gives 18.5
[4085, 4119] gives 30.5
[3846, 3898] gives 16.6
